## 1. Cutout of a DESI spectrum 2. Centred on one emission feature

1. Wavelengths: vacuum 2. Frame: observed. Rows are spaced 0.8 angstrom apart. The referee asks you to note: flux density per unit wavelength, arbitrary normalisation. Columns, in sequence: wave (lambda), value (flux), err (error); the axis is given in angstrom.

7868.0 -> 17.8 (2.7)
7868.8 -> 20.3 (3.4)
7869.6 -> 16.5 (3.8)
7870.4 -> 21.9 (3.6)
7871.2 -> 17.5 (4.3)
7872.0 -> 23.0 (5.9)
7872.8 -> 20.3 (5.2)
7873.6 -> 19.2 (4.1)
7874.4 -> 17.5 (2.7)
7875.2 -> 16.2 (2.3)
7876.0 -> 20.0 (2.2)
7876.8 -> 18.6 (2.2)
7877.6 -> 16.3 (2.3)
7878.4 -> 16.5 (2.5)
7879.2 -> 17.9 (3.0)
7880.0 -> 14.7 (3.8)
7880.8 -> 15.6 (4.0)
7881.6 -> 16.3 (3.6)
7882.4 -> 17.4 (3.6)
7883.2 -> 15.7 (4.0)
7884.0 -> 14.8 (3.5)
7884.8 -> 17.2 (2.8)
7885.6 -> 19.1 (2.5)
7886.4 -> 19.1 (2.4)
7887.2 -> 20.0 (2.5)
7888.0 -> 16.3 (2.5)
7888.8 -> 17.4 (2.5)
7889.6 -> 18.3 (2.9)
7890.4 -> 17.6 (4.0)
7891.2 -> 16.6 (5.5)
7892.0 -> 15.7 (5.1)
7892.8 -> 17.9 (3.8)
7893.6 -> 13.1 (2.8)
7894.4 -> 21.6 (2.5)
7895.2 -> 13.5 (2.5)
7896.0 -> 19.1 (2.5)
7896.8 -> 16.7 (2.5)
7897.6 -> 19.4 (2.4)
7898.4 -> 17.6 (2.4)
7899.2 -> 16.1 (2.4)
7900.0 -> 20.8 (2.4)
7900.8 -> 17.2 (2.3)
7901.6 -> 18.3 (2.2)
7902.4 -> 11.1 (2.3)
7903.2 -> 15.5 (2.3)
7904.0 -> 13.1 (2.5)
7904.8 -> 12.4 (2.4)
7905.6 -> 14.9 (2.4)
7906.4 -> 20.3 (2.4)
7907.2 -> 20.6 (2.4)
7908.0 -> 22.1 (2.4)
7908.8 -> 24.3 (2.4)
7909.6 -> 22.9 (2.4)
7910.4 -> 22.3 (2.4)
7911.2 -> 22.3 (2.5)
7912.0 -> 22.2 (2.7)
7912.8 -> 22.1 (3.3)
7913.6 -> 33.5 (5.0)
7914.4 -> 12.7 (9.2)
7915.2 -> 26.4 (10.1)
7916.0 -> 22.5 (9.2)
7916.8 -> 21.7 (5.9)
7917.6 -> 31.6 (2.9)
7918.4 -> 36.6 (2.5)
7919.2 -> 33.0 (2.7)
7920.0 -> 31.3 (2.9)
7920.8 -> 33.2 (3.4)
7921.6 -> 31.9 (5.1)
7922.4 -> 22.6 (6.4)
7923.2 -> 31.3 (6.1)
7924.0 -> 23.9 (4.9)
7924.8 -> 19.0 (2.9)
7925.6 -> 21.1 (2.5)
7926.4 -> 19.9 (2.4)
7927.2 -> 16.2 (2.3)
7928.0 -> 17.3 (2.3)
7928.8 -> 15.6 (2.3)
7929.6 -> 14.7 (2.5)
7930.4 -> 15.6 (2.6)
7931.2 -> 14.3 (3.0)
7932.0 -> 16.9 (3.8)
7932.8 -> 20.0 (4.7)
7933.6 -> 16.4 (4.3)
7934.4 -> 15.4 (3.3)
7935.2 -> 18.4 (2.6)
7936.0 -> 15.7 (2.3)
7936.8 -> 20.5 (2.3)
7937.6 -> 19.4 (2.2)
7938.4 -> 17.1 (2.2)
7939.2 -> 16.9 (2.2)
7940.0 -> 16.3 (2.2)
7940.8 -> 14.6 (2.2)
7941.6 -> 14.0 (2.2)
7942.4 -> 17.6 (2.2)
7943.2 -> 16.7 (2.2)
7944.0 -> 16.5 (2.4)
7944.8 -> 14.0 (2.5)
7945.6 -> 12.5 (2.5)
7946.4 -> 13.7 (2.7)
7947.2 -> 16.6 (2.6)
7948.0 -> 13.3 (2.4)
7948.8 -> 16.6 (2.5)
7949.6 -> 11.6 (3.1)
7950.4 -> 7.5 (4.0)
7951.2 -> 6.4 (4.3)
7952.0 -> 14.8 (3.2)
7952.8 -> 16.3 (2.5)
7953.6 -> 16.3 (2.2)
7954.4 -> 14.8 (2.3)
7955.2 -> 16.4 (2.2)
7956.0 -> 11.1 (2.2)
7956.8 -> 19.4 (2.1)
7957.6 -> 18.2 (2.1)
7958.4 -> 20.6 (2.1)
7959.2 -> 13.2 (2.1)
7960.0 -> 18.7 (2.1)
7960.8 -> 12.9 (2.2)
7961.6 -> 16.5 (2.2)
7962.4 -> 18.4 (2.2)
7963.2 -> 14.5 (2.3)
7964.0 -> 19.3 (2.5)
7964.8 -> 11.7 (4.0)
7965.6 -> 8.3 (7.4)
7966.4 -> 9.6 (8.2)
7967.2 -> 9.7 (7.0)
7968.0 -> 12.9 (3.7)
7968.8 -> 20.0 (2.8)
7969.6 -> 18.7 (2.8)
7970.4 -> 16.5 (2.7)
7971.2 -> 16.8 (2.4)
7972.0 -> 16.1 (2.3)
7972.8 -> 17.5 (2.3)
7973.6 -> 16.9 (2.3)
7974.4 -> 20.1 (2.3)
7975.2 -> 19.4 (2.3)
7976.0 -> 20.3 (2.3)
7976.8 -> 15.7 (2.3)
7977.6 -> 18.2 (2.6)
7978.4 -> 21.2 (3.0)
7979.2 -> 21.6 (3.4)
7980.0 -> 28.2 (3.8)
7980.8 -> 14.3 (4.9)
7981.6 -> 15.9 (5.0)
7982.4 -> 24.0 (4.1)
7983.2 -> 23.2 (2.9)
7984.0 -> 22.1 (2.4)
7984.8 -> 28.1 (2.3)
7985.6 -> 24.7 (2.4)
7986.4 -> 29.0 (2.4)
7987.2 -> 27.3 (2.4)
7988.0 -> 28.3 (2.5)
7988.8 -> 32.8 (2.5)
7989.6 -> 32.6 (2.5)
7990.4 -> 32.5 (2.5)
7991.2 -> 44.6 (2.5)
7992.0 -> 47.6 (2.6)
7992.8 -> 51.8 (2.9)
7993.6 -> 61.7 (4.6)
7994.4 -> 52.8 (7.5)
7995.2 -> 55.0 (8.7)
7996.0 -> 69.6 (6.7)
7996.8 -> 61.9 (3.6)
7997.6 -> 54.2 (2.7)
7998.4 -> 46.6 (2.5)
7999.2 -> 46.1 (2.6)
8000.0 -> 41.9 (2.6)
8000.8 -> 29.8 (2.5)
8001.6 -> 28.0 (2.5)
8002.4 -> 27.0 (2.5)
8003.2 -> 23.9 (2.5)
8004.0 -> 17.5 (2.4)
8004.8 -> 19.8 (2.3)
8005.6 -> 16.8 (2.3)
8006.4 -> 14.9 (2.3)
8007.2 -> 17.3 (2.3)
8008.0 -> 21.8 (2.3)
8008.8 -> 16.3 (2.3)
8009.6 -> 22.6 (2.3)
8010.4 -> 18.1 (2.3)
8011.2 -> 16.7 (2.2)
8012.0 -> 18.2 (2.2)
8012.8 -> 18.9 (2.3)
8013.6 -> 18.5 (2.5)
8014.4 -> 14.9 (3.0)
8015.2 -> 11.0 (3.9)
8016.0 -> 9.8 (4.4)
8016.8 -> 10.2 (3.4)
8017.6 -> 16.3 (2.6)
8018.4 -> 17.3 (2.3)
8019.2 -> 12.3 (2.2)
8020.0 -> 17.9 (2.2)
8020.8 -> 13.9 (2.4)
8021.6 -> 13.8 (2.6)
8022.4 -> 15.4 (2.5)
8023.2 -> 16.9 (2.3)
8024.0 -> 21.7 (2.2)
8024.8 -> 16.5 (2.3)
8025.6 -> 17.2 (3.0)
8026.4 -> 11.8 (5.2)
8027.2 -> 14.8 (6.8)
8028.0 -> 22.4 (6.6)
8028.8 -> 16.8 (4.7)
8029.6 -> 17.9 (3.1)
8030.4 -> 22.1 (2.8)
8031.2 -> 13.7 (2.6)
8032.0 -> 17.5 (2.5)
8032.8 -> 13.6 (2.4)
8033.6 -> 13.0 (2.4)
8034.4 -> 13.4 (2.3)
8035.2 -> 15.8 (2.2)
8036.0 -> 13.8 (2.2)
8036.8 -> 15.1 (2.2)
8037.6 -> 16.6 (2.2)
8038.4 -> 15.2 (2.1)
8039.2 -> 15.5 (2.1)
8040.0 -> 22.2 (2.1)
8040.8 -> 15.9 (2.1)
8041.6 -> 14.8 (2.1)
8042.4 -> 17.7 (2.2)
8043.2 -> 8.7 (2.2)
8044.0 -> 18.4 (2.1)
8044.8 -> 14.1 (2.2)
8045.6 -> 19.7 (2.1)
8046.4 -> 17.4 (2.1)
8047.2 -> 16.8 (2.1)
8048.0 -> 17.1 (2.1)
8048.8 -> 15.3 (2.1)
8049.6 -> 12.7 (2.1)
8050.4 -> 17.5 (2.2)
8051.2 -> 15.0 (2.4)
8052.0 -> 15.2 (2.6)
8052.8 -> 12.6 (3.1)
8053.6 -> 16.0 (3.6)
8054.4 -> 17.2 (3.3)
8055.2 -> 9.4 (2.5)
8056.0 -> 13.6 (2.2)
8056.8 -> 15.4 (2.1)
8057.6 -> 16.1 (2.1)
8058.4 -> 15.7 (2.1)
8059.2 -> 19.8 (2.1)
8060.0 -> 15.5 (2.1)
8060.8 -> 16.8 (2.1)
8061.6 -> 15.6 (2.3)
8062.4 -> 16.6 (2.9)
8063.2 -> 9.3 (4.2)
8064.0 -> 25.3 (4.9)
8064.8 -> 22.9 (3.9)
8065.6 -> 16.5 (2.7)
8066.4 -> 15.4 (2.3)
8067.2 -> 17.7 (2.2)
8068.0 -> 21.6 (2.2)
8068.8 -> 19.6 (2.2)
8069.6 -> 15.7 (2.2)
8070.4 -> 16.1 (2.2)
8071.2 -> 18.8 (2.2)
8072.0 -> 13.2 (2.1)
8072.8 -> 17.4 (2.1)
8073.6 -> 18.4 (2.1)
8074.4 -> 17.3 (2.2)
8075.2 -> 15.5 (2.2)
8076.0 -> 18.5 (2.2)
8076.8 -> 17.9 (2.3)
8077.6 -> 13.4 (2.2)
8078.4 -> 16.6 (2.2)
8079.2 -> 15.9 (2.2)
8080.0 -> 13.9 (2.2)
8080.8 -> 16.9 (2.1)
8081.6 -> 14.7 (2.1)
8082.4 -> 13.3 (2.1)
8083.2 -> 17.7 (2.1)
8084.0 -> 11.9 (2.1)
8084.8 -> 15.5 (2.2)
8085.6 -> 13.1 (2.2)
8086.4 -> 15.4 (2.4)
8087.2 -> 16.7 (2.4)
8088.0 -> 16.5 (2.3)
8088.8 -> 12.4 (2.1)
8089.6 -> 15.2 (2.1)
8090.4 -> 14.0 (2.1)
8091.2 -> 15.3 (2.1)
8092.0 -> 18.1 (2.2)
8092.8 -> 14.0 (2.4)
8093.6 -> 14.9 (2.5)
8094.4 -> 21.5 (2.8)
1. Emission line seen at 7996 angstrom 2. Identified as [O III]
